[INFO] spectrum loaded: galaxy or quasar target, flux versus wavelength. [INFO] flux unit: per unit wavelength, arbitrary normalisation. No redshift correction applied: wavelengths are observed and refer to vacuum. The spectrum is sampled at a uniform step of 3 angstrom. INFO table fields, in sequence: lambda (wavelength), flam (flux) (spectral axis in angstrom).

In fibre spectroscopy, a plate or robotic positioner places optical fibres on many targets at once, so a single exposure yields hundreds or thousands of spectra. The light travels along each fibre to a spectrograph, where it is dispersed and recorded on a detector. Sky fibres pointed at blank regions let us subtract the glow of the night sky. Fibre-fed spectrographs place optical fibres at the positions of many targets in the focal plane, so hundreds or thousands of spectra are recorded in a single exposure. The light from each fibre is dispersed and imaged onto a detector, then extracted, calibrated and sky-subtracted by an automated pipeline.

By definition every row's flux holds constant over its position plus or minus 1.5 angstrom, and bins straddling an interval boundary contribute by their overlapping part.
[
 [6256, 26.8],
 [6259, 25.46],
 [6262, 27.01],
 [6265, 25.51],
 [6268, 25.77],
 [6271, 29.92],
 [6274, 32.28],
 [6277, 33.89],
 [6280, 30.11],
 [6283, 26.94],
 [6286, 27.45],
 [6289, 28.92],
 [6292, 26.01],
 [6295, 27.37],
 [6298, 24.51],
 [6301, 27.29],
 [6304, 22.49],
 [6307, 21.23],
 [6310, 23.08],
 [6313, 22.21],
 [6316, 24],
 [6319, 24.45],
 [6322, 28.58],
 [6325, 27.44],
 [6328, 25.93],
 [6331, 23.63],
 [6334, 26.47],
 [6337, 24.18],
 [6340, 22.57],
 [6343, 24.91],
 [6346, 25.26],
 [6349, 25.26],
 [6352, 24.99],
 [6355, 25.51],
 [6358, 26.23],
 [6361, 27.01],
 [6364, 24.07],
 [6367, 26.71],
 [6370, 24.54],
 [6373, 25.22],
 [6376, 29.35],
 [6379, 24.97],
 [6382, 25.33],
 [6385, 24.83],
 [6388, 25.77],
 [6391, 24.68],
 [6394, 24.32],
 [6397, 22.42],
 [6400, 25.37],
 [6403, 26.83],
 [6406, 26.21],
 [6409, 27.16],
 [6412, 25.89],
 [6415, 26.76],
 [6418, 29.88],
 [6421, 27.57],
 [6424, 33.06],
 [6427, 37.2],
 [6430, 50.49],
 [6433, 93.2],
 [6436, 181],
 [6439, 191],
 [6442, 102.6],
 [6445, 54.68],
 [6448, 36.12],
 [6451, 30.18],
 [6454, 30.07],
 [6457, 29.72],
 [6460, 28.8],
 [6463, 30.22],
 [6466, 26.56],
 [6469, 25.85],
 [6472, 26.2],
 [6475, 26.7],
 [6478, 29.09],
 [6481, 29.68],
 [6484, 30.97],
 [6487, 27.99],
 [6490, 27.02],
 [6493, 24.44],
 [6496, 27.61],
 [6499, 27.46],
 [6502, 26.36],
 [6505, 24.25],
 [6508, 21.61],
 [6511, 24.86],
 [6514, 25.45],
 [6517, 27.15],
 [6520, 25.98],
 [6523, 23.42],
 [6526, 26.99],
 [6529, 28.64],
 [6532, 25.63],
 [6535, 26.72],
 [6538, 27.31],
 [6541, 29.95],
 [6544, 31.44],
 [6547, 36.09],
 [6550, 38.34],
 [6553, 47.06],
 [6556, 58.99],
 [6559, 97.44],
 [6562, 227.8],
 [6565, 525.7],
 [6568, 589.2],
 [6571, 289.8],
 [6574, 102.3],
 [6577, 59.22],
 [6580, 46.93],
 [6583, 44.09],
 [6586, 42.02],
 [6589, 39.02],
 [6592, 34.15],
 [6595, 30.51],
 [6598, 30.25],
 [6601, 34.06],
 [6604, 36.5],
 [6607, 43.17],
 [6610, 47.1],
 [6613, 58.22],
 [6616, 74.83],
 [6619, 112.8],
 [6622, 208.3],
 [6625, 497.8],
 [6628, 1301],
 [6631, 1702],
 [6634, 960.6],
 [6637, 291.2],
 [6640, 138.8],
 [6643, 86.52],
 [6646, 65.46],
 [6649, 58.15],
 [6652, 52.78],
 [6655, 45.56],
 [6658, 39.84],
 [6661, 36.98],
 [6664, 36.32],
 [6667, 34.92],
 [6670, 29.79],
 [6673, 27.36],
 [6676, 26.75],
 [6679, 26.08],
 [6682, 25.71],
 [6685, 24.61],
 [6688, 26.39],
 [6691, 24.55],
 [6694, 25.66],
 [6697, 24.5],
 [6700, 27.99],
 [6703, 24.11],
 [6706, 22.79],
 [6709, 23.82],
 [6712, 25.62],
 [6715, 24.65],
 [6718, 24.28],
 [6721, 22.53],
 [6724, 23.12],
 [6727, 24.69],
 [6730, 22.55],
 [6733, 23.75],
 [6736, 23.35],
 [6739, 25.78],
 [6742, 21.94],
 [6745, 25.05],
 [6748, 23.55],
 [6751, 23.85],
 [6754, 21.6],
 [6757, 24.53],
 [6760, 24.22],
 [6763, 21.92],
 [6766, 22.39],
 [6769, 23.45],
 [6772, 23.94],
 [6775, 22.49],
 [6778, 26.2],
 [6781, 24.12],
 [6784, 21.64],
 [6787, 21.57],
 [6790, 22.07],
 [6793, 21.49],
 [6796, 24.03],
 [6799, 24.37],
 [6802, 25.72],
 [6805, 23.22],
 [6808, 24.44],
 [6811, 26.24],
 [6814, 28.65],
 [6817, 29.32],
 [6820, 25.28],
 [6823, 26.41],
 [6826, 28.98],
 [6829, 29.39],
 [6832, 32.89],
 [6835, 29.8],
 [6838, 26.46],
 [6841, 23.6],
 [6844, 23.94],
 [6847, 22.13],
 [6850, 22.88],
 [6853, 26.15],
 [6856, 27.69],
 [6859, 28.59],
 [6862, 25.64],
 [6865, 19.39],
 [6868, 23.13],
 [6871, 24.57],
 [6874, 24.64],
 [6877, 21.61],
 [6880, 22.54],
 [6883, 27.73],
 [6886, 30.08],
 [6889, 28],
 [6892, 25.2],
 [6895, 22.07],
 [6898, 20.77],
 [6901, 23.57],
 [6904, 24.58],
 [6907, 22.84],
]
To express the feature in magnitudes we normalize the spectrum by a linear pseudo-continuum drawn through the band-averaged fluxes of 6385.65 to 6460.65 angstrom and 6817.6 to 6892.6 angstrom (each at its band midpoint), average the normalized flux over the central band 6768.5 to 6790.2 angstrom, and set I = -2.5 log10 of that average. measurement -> 0.27 mag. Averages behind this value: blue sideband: 48.4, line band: 23.2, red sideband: 25.9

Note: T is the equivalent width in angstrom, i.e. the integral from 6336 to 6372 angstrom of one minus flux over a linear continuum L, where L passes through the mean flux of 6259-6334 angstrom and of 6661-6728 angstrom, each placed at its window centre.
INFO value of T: 1.8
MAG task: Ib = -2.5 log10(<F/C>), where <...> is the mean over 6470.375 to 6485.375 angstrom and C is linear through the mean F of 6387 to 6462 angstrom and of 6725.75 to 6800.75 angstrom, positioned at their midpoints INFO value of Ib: 0.484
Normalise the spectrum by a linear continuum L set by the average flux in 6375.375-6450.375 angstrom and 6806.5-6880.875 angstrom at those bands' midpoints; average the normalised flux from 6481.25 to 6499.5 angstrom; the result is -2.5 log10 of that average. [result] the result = 0.50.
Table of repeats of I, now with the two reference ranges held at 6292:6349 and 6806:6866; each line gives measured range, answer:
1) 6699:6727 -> 0.08 mag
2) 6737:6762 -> 0.10 mag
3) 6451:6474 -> -0.12 mag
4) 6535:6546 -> -0.16 mag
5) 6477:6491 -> -0.15 mag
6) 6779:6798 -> 0.16 mag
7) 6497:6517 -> 0.01 mag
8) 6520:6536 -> -0.03 mag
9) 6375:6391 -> -0.04 mag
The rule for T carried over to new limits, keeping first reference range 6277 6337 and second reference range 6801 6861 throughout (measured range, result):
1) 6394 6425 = -1.1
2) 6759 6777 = 2.3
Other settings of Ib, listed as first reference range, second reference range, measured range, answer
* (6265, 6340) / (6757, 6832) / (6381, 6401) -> 0.06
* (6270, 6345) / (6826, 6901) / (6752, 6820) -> 0.07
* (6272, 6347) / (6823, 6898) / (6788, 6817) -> 0.04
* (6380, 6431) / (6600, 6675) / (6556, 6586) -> -0.15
